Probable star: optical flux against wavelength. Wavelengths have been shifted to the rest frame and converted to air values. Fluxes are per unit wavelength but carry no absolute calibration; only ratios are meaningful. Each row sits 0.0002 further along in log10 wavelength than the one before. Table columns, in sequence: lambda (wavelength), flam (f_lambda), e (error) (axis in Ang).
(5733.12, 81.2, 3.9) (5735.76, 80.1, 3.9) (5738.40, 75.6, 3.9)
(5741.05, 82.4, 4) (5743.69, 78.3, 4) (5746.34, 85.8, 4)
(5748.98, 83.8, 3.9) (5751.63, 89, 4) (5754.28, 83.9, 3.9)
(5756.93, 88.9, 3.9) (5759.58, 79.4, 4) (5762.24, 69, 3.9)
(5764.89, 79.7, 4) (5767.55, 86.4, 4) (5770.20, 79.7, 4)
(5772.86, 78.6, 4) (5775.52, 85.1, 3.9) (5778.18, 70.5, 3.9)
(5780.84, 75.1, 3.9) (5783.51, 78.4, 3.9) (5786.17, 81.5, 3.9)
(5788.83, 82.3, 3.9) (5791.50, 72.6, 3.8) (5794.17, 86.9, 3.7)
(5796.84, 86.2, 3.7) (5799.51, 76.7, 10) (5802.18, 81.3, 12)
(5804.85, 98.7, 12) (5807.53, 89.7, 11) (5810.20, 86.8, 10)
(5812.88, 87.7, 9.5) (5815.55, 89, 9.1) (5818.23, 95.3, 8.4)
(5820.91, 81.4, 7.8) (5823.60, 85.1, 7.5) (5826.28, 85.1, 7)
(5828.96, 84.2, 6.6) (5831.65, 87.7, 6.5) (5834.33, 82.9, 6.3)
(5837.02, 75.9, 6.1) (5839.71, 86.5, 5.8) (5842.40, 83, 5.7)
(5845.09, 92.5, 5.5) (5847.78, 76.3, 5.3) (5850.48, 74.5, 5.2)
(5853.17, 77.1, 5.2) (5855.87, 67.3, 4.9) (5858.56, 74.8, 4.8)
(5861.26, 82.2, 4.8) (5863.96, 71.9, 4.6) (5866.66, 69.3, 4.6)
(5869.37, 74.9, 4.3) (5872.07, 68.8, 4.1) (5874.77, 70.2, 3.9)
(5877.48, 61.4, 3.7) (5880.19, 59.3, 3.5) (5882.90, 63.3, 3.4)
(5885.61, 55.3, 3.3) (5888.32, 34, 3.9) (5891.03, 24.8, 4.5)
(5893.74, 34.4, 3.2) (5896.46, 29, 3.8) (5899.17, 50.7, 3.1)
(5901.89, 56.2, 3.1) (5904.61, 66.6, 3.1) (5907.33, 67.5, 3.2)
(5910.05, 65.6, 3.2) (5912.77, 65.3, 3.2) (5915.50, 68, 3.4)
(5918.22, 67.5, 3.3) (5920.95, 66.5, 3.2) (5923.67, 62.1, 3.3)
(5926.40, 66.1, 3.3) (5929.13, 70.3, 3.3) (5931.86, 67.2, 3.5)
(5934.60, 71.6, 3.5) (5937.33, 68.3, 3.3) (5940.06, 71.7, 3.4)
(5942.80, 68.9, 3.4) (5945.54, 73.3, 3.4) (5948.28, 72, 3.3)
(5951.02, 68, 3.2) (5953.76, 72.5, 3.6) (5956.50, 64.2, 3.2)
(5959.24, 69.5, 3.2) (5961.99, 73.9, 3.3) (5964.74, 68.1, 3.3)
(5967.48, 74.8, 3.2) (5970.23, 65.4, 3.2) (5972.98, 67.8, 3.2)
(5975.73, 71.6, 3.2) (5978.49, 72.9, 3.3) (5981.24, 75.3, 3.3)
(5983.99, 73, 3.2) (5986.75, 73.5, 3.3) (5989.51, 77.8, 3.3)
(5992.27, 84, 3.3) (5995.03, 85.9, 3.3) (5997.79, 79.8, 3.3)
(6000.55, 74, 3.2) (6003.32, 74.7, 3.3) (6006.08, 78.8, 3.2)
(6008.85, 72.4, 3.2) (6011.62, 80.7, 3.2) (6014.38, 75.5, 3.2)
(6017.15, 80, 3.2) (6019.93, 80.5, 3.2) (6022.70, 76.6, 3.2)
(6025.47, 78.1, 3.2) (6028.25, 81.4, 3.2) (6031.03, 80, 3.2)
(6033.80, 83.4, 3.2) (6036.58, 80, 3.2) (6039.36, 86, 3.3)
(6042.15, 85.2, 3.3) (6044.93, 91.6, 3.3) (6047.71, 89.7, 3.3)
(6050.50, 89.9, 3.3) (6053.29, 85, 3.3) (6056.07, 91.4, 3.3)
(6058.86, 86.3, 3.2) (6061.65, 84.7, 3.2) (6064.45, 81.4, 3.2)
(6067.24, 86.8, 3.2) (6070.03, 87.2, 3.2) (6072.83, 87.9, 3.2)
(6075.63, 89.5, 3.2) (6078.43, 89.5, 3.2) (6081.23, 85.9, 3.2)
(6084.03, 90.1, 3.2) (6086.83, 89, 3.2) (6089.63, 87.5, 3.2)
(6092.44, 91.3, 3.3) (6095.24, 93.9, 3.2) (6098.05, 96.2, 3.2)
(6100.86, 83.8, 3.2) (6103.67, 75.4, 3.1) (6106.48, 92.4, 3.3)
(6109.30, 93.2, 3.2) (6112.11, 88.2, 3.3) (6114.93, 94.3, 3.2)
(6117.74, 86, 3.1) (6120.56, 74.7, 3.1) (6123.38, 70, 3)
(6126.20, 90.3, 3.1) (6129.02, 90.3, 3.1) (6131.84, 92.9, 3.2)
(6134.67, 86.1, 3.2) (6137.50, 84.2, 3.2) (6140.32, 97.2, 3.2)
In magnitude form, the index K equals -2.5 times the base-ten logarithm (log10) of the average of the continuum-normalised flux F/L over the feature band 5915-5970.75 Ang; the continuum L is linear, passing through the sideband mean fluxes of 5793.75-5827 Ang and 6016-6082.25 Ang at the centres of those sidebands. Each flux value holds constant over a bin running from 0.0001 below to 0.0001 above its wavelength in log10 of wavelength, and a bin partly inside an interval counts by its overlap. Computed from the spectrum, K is 0.235 mag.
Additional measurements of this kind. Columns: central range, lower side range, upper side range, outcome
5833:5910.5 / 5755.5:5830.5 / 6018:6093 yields 0.27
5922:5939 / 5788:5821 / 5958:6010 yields 0.15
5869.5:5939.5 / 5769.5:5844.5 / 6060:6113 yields 0.39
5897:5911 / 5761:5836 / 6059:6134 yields 0.38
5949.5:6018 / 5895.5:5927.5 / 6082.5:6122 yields -0.04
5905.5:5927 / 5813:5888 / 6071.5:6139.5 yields 0.20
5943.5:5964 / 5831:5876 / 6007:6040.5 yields 0.12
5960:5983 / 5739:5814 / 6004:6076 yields 0.17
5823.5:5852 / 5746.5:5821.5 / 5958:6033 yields -0.02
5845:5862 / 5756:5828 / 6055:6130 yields 0.10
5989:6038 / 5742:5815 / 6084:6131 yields 0.09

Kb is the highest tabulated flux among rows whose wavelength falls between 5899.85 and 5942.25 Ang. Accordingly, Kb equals 71.7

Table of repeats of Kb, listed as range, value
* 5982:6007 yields 85.9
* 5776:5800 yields 86.9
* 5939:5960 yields 73.3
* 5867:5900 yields 74.9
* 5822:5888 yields 92.5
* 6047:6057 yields 91.4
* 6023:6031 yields 81.4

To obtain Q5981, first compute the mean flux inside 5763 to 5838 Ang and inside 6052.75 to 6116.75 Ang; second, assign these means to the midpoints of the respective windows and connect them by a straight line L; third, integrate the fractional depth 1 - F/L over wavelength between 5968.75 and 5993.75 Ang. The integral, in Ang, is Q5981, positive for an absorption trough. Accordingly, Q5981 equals 3.7 Ang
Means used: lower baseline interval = 83.2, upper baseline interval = 88.3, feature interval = 73.5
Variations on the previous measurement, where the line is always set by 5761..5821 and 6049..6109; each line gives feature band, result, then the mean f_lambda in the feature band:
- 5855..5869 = 1.75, 73.4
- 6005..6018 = 1.40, 77.4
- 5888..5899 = 6.79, 32.4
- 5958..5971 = 2.31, 70.6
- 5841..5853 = 0.36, 81.2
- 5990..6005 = 1.20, 79.6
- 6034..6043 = 0.37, 83.5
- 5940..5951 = 1.86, 71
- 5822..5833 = -0.28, 85.4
